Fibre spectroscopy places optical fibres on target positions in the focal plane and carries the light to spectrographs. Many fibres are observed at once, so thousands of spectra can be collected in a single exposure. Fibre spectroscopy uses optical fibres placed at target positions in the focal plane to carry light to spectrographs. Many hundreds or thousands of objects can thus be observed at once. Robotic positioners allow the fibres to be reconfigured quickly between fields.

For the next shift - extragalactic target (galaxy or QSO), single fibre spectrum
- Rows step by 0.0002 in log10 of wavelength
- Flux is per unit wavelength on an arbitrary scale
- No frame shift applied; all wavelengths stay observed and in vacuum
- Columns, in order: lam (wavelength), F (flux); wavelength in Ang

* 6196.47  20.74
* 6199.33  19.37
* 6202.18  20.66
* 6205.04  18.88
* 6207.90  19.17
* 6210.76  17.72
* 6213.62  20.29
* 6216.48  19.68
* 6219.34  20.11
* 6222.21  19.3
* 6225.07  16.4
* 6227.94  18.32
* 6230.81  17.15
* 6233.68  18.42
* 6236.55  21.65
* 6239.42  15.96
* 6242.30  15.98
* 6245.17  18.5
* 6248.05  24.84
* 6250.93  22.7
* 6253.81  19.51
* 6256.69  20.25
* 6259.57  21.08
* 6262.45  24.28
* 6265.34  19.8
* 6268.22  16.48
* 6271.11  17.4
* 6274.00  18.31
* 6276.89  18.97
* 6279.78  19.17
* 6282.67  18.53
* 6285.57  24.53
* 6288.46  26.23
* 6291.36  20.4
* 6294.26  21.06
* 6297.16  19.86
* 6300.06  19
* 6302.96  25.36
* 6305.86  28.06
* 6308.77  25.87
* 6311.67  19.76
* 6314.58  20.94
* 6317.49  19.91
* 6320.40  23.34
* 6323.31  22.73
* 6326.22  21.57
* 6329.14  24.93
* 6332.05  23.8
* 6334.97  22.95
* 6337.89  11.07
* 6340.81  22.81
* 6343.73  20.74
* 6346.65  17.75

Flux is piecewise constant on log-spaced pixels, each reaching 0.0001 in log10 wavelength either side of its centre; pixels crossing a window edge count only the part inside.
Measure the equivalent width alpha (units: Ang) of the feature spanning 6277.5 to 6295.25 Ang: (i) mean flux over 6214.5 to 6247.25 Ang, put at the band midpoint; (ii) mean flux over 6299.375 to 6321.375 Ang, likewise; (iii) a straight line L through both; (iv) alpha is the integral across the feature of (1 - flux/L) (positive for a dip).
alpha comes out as 0.0 Ang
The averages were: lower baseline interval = 18.5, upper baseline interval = 22.9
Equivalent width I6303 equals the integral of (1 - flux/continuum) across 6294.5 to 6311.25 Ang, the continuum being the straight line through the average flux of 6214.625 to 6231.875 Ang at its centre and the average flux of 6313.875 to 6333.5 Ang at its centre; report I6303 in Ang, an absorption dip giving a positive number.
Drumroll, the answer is -1.15 Ang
